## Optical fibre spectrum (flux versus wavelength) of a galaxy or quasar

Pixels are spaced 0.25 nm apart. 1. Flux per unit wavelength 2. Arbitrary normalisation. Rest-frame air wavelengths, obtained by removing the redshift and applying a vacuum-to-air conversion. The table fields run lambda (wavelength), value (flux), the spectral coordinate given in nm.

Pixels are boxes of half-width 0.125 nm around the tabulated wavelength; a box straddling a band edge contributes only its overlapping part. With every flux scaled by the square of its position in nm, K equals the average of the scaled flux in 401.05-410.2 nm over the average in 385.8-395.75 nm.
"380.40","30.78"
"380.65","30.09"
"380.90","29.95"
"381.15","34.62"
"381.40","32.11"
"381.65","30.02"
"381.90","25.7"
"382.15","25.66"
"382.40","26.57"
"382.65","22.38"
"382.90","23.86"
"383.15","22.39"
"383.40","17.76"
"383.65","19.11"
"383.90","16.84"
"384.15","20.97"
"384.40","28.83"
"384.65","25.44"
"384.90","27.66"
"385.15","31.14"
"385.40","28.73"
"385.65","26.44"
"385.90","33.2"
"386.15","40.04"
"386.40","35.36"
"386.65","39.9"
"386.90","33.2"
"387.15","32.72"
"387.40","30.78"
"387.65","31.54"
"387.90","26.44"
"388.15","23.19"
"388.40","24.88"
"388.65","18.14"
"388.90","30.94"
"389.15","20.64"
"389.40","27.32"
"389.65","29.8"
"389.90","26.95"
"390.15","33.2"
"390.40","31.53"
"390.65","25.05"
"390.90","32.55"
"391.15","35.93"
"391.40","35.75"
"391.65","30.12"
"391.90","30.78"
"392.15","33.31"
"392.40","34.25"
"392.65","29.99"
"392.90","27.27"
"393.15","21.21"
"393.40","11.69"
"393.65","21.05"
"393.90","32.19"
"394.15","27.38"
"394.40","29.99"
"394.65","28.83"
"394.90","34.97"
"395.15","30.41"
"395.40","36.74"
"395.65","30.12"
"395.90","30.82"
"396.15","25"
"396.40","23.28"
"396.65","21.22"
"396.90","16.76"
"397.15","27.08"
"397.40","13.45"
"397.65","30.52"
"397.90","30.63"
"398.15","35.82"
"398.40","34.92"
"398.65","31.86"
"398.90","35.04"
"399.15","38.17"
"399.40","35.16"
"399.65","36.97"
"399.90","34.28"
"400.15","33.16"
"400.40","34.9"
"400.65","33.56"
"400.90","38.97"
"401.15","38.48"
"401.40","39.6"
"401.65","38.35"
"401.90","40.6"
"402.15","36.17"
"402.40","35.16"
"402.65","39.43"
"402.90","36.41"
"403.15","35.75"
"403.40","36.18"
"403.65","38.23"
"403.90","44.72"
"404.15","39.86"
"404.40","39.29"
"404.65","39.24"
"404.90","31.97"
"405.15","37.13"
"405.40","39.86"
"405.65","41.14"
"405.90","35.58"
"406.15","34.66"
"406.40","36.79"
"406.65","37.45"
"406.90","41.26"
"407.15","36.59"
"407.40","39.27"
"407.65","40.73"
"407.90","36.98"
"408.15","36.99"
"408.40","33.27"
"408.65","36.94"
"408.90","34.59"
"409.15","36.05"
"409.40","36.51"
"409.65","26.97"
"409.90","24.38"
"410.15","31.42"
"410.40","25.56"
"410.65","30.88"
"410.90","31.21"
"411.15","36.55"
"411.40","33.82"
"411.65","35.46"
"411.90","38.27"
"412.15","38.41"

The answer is 1.34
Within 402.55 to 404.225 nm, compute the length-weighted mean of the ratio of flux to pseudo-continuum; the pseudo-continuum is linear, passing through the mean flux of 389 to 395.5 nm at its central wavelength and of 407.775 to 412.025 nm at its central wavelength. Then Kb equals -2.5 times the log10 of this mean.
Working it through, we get -0.21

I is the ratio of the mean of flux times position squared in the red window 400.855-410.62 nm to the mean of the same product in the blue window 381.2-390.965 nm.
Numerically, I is 1.5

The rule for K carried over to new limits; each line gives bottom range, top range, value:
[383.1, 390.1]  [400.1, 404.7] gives 1.48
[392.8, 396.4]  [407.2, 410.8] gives 1.31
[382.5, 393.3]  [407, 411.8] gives 1.34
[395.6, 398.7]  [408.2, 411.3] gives 1.27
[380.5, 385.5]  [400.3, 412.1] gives 1.57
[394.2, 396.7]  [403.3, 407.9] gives 1.37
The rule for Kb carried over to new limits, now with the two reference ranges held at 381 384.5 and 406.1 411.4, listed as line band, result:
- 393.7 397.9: 0.08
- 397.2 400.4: -0.06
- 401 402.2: -0.21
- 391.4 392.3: -0.14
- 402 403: -0.15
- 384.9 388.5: -0.19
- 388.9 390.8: -0.02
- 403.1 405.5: -0.17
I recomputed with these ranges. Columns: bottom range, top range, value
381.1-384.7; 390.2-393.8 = 1.22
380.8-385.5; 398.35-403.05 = 1.55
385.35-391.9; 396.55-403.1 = 1.17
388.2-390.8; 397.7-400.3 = 1.35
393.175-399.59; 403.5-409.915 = 1.36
